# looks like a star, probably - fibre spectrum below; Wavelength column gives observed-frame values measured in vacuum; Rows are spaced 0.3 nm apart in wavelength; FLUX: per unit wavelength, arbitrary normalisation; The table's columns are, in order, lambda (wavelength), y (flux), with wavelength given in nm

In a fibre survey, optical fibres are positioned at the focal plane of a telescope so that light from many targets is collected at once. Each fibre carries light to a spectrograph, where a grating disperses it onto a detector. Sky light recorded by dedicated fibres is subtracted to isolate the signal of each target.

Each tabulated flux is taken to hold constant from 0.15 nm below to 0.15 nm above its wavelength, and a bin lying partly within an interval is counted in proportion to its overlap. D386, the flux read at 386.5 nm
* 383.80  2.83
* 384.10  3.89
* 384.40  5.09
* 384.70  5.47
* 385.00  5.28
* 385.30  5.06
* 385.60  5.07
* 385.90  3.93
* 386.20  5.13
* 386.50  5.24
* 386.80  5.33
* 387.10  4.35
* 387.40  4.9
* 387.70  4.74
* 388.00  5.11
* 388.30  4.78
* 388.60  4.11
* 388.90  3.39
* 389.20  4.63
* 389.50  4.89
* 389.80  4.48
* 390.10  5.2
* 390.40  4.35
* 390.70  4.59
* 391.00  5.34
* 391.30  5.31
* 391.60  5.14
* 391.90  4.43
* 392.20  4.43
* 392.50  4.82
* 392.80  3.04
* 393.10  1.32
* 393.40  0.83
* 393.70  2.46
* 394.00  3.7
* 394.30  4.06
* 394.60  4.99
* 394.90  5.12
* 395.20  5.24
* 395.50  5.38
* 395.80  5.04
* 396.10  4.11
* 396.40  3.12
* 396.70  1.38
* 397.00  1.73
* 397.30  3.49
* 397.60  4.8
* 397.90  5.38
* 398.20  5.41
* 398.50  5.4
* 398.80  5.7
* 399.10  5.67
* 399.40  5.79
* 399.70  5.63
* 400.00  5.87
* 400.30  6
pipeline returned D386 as 5.24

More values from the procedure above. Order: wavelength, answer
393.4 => 0.83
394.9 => 5.12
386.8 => 5.33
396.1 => 4.11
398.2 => 5.41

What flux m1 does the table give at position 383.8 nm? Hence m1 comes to 2.83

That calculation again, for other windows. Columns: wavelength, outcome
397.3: 3.49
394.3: 4.06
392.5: 4.82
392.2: 4.43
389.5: 4.89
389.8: 4.48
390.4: 4.35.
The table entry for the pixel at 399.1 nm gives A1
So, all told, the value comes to 5.67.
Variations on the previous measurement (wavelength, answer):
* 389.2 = 4.63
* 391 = 5.34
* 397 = 1.73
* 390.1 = 5.2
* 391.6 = 5.14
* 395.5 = 5.38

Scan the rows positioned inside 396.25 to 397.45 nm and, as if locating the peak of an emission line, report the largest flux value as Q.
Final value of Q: 3.49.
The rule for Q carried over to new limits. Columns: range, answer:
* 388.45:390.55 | 5.2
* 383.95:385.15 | 5.47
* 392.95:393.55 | 1.32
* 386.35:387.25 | 5.33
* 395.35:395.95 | 5.38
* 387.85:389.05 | 5.11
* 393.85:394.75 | 4.99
